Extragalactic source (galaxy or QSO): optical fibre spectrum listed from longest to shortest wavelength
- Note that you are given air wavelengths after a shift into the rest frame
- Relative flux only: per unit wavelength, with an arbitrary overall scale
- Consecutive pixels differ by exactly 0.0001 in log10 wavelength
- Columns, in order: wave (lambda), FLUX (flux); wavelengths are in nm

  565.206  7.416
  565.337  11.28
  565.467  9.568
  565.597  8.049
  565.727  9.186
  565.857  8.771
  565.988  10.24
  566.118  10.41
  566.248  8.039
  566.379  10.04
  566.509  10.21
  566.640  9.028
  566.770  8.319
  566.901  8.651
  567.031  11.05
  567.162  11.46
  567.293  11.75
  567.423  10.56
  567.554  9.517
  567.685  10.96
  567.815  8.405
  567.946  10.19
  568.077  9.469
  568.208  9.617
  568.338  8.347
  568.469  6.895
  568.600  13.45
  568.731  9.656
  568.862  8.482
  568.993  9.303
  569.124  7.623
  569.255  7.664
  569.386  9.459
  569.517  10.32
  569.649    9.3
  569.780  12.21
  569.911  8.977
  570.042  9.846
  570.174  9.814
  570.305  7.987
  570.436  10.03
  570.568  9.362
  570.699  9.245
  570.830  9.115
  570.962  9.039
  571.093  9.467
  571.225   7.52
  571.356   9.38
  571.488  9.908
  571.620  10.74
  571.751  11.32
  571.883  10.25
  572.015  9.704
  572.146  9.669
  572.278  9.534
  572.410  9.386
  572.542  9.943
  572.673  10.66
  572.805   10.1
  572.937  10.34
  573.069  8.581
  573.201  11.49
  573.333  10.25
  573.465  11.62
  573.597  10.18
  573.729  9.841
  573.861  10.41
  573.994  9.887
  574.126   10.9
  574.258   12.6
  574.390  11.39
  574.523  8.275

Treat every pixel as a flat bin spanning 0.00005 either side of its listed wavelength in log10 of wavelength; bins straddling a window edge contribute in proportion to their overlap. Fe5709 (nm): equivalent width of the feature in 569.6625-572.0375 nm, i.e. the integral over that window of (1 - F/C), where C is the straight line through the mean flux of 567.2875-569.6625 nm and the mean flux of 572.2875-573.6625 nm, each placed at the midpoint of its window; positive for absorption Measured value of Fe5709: 0.05 nm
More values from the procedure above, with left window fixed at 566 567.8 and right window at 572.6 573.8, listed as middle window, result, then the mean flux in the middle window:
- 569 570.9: 0.15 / 9.35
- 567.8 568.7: 0.04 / 9.55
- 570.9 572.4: 0.08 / 9.68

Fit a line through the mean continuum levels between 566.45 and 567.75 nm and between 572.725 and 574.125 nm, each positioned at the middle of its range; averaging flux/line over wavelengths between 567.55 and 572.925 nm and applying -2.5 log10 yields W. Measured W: 0.07 mag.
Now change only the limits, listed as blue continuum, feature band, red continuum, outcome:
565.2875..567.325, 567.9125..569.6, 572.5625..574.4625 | 0.085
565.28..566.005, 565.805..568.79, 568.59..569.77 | -0.040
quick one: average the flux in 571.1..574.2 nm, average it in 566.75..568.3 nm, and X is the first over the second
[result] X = 1.00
